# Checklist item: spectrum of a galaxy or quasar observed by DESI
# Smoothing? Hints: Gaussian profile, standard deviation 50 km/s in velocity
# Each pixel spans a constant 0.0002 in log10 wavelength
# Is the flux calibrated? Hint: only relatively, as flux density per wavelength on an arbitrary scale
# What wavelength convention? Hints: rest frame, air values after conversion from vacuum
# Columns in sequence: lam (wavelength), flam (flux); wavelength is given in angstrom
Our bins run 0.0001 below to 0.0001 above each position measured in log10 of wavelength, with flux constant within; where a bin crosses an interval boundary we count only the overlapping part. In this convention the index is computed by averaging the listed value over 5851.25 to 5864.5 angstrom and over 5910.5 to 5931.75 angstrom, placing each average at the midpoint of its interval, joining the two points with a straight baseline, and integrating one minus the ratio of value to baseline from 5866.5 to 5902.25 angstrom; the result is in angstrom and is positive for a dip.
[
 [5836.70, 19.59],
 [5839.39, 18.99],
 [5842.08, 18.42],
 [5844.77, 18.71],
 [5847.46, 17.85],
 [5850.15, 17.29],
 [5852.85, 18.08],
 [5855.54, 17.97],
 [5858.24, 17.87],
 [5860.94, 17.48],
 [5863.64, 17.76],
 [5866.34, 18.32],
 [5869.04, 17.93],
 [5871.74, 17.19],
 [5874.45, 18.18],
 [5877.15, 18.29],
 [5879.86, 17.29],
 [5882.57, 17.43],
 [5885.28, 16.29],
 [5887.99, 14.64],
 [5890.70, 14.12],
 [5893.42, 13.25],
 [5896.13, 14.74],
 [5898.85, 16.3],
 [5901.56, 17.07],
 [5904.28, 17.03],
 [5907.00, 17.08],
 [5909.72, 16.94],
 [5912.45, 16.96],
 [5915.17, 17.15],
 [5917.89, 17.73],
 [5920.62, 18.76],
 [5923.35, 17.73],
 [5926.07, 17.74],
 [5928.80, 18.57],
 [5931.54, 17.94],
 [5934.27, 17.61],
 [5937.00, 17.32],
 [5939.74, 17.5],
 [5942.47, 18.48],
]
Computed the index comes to 2.80 angstrom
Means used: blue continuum 17.8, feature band 16.4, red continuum 17.8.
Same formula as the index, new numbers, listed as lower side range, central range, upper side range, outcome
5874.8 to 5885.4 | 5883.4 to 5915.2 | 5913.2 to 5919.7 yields 2.9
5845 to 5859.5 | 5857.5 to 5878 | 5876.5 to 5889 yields -0.7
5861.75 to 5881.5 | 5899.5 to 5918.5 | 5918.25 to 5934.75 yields 1.0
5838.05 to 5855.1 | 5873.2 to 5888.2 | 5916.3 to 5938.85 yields 0.7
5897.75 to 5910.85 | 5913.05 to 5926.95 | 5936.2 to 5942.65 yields -0.4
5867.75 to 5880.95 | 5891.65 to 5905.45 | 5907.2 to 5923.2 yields 1.6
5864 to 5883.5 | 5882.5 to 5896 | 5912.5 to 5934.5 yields 2.2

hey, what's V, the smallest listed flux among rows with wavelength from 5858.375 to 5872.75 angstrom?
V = 17.19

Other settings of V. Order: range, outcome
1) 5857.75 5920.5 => 13.25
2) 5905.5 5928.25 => 16.94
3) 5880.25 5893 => 14.12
